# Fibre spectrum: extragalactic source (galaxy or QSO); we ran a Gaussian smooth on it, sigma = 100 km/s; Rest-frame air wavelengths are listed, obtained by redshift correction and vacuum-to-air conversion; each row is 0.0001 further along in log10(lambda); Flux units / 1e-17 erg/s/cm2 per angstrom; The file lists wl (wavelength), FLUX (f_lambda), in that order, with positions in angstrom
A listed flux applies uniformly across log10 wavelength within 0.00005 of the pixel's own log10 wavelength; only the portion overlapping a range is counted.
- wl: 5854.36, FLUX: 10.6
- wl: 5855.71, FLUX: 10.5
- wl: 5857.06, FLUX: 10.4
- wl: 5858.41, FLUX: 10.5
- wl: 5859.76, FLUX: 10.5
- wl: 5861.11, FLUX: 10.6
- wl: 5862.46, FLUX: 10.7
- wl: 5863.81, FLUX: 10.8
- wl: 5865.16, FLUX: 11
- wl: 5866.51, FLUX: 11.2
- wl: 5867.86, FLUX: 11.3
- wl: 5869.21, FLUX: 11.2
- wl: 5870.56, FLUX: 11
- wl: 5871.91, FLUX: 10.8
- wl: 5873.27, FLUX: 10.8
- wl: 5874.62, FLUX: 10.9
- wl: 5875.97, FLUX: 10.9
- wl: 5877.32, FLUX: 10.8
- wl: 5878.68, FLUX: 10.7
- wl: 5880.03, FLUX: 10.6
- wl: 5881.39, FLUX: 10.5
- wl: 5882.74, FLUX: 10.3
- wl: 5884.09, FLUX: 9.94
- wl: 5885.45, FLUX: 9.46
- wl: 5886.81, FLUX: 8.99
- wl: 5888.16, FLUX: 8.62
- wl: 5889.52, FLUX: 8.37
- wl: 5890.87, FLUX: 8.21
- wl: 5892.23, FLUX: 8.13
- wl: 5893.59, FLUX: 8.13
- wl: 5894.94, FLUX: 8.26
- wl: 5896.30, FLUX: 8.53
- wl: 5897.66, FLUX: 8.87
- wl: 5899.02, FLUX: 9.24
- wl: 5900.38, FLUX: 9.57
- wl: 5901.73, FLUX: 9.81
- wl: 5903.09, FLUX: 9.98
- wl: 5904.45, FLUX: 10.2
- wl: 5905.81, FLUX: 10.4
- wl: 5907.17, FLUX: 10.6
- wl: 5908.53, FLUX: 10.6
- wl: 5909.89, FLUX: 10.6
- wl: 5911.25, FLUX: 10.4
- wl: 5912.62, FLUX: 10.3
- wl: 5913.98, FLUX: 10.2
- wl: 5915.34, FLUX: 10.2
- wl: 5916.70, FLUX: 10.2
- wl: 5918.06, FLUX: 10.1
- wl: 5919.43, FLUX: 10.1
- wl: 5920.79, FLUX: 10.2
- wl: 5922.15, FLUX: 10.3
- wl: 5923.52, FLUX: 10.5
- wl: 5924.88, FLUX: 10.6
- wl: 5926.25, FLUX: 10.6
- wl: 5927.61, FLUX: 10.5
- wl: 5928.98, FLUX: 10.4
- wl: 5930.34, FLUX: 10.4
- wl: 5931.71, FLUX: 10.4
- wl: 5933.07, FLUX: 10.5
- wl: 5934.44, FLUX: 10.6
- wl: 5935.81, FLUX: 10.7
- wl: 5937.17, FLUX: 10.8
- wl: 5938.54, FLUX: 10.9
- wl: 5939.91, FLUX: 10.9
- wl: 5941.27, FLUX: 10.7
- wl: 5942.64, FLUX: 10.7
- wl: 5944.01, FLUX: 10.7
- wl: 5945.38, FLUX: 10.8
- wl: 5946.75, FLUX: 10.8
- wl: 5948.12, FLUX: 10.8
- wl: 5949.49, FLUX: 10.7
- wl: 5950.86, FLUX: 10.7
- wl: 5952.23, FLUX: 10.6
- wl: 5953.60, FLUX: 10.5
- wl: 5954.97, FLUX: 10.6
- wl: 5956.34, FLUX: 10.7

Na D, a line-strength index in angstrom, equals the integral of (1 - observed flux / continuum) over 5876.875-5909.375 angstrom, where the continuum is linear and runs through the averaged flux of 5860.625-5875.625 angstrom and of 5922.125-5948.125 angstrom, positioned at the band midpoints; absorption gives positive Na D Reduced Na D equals 3.89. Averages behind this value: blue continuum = 10.9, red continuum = 10.6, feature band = 9.53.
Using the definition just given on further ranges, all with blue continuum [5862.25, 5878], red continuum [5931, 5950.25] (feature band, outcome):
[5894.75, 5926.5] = 2.3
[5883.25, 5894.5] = 2.2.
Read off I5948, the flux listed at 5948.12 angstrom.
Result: 10.8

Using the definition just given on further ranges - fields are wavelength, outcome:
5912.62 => 10.3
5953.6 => 10.5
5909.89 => 10.6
